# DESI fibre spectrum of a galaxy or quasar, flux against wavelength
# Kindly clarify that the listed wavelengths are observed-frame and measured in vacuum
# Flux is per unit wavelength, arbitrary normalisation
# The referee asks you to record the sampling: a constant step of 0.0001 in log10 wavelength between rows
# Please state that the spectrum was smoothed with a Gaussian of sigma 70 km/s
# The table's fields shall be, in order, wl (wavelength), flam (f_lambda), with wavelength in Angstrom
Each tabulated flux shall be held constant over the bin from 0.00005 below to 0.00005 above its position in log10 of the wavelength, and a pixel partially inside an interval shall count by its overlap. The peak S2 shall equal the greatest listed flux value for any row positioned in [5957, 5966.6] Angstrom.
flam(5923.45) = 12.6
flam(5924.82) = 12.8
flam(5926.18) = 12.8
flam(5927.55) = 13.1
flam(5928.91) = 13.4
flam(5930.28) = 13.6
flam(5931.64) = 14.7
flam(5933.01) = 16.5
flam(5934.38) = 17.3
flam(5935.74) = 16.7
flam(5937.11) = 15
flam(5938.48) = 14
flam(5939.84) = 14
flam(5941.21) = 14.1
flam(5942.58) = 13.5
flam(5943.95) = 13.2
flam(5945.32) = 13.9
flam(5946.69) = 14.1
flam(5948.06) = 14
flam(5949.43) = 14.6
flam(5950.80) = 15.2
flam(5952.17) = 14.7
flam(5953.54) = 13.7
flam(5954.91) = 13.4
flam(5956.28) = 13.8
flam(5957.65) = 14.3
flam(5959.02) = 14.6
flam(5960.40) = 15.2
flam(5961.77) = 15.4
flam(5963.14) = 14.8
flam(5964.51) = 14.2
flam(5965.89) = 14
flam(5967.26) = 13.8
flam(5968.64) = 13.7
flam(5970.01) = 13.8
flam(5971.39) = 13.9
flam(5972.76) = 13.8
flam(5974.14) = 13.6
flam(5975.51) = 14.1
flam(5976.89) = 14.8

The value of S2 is 15.4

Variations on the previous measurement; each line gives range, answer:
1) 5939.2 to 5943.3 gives 14.1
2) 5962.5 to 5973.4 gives 14.8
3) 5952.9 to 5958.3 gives 14.3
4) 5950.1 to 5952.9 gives 15.2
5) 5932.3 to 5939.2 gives 17.3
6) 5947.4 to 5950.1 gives 14.6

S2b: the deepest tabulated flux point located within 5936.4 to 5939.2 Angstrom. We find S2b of 14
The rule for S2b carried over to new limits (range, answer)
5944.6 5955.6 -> 13.4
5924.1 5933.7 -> 12.8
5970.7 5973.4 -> 13.8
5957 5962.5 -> 14.3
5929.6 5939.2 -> 13.6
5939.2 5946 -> 13.2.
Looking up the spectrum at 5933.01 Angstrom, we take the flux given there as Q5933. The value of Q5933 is 16.5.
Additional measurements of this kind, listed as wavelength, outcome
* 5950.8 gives 15.2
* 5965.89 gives 14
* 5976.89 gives 14.8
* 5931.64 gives 14.7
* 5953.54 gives 13.7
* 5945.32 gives 13.9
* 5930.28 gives 13.6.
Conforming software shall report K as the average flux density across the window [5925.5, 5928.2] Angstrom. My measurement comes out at 12.9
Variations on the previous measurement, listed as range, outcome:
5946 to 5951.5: 14.5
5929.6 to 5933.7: 14.9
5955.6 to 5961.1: 14.5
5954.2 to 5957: 13.6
